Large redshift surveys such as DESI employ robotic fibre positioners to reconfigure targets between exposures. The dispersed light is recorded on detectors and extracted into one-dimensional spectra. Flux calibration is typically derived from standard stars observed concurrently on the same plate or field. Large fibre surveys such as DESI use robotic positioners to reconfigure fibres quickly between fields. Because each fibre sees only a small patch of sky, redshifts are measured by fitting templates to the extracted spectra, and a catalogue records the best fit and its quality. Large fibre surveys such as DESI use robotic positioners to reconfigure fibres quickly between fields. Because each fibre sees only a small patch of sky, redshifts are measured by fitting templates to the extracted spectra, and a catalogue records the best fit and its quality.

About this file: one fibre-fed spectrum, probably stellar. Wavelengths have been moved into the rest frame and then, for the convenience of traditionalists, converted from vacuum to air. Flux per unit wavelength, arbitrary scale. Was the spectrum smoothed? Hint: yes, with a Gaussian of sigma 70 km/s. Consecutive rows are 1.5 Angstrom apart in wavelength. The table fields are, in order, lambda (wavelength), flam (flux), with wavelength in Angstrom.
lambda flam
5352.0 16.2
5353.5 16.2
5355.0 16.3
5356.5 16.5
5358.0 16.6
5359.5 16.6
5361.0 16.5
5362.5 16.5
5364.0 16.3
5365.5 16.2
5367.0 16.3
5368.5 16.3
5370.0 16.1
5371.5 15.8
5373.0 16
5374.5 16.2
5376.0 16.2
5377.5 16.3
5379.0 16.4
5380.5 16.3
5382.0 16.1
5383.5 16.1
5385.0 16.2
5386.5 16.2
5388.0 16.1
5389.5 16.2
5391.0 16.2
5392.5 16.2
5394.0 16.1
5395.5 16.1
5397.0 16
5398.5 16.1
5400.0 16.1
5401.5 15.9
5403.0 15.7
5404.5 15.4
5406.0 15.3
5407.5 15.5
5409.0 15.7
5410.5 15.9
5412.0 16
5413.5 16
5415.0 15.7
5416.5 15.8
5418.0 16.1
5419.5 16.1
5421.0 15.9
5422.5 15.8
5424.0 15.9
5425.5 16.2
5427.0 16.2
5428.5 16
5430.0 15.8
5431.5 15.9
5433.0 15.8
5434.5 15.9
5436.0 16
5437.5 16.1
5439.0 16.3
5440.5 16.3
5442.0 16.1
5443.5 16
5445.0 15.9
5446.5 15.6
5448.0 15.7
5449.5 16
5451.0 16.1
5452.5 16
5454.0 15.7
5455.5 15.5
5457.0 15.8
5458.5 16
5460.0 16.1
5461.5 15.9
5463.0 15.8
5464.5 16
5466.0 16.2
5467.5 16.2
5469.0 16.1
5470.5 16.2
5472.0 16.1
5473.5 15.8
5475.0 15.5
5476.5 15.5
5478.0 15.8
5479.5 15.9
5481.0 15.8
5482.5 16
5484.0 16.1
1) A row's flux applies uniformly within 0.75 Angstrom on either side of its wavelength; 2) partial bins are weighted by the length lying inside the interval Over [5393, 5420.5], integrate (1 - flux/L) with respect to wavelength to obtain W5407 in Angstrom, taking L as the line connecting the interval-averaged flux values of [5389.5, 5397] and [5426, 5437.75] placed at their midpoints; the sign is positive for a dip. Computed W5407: 0.4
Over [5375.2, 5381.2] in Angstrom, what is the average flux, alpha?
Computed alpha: 16.3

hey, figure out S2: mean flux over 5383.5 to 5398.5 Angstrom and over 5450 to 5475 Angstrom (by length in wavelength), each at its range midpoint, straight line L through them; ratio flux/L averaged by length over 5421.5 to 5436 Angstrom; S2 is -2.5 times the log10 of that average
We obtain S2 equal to 0.01 mag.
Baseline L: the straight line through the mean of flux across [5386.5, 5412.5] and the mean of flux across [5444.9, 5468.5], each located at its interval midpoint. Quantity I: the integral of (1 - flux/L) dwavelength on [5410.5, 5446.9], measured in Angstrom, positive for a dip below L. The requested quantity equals -0.1 Angstrom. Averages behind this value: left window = 15.9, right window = 15.9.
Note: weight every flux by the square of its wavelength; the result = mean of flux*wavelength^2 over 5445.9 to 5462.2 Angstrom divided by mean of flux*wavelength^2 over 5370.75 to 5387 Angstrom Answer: 1.01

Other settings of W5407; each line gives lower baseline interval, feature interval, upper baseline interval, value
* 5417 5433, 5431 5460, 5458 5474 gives 0.1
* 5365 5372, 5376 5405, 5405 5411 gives -0.5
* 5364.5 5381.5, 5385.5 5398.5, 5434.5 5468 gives 0.0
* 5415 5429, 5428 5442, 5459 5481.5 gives 0.0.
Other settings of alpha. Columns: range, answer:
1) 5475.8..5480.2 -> 15.7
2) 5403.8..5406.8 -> 15.4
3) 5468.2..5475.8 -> 15.9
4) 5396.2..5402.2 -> 16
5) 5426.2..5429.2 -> 16.1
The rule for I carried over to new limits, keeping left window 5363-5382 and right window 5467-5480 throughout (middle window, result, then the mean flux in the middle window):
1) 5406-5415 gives 0.2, 15.8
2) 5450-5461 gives 0.0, 15.9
